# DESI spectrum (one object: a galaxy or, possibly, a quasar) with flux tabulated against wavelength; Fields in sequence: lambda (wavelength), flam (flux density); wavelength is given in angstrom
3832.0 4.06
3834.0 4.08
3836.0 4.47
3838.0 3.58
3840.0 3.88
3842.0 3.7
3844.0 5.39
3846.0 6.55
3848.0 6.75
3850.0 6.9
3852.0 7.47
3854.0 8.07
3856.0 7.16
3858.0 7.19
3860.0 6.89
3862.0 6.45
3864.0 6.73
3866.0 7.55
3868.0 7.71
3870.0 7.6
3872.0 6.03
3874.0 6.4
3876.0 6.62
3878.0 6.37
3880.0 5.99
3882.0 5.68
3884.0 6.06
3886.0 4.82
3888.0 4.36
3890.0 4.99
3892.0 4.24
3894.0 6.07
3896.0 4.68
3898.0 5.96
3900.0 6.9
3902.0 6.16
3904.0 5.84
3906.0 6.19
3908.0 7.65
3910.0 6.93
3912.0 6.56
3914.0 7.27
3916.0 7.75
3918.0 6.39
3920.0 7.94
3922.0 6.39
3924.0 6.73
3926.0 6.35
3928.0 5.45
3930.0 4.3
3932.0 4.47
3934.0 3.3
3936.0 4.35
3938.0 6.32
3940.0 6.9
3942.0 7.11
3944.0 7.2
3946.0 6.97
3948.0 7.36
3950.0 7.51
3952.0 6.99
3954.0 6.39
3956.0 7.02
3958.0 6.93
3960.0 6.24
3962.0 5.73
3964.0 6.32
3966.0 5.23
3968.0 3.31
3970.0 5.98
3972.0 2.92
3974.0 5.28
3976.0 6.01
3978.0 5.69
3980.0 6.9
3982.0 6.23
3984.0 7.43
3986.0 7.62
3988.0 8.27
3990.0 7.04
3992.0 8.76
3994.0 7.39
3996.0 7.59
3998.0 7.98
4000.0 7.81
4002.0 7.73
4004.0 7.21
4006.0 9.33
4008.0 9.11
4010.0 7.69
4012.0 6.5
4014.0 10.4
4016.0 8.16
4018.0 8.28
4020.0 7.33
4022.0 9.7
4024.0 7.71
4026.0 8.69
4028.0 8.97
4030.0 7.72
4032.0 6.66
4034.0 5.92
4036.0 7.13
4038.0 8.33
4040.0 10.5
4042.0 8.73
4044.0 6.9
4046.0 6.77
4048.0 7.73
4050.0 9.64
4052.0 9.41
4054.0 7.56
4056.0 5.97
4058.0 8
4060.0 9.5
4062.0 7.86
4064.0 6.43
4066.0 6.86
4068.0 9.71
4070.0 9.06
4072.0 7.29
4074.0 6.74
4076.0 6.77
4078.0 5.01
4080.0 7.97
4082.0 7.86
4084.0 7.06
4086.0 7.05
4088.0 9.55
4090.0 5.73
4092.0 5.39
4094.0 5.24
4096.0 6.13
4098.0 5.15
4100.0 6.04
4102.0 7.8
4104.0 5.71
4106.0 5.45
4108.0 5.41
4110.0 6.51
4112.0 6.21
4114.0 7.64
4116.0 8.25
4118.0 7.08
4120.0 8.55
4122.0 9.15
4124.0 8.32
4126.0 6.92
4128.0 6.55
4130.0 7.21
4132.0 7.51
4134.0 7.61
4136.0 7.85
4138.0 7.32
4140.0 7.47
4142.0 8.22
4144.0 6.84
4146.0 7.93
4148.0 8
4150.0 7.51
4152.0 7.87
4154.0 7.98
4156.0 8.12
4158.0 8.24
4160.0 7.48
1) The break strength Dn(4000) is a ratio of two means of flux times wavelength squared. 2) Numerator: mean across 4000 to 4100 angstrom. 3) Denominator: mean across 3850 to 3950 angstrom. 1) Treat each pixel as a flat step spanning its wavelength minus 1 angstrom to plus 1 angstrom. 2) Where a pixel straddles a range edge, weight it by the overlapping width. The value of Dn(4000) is 1.30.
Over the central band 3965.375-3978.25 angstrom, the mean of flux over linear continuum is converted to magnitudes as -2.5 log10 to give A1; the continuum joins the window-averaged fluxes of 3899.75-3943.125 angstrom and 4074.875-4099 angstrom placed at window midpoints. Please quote 0.29 mag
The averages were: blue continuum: 6.23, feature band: 4.86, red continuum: 6.58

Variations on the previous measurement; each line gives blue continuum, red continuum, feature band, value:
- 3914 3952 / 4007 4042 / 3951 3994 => 0.130 mag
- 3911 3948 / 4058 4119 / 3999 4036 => -0.206 mag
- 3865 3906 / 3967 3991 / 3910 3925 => -0.163 mag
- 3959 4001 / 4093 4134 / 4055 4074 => -0.162 mag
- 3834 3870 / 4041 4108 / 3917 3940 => 0.155 mag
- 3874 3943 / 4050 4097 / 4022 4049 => -0.125 mag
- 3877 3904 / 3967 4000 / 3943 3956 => -0.142 mag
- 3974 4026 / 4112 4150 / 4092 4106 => 0.279 mag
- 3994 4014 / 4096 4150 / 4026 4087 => -0.013 mag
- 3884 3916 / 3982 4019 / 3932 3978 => 0.186 mag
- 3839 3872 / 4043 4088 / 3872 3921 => 0.110 mag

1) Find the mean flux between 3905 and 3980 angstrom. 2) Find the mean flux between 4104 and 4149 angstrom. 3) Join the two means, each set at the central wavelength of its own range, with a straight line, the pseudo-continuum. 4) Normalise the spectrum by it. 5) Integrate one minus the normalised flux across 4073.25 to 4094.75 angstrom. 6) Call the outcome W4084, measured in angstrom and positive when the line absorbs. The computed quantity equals 0.8 angstrom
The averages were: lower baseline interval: 6.16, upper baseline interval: 7.33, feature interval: 6.78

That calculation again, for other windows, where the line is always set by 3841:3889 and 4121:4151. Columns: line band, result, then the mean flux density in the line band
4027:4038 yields -0.3 angstrom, 7.38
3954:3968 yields 1.7 angstrom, 6.05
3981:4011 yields -3.4 angstrom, 7.81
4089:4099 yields 2.6 angstrom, 5.53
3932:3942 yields 2.1 angstrom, 5.33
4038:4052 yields -2.4 angstrom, 8.45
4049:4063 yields -1.9 angstrom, 8.28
